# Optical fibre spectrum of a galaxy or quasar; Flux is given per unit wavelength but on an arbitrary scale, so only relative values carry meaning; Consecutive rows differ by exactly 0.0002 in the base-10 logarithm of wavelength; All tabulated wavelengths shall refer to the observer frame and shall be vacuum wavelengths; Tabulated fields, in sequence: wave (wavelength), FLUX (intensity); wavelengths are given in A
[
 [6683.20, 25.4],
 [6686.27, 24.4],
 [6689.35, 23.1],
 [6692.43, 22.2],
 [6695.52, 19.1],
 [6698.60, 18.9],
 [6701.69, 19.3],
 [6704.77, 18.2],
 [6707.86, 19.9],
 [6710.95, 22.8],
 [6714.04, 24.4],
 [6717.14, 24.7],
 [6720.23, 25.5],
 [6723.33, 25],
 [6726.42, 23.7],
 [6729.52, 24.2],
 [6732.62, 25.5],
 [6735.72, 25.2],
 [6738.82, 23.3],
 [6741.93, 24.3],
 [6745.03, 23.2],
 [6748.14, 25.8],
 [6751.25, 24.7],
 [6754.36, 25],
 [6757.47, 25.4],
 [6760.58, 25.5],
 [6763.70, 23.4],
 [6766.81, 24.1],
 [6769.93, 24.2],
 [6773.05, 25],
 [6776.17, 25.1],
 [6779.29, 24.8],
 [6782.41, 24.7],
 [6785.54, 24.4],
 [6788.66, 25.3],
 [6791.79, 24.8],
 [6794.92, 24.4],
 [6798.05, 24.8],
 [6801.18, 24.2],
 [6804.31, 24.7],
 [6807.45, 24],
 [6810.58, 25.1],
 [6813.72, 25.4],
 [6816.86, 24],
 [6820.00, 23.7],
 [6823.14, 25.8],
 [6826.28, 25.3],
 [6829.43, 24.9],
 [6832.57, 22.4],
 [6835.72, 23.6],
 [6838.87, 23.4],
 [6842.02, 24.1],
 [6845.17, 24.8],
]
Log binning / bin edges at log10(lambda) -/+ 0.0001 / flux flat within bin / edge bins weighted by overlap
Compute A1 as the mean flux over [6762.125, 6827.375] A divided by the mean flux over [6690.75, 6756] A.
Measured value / 1.07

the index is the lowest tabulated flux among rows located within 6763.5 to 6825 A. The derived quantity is 23.4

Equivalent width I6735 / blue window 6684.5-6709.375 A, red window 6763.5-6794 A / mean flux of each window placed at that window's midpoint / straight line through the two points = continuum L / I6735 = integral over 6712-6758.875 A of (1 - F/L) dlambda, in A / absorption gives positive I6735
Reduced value -4.4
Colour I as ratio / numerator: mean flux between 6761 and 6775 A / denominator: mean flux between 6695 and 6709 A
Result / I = 1.3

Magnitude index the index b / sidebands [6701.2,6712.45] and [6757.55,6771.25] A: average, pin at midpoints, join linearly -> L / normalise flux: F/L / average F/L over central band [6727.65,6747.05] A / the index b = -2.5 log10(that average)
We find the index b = -0.09 mag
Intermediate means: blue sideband 20.1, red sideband 24.4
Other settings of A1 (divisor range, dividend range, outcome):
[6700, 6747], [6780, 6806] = 1.06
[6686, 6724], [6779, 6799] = 1.13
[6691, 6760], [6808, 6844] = 1.05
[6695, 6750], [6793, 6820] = 1.06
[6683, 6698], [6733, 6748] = 1.09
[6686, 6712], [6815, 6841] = 1.17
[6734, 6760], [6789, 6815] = 1.00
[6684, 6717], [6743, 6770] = 1.15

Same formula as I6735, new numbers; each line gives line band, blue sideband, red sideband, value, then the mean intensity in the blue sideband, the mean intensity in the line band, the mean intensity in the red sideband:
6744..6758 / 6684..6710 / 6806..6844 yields -1.6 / 20.8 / 24.8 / 24.3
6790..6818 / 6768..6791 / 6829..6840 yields -0.5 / 24.8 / 24.6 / 23.4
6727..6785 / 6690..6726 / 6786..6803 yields -2.9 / 21.9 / 24.6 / 24.7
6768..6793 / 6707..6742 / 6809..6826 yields -0.2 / 24.1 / 24.8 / 24.8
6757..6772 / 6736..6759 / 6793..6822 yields 0.0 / 24.6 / 24.5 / 24.5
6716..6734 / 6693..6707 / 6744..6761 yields -2.4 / 19.2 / 24.8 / 24.9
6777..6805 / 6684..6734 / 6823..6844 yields -1.3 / 22.6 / 24.7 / 24.1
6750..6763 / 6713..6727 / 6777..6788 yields -0.2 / 24.7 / 25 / 24.7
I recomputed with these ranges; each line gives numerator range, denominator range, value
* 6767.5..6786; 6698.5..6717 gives 1.17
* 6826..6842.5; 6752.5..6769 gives 0.97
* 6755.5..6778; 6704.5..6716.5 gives 1.13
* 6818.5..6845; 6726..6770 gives 0.99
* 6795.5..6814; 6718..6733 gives 1.00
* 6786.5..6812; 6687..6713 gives 1.19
